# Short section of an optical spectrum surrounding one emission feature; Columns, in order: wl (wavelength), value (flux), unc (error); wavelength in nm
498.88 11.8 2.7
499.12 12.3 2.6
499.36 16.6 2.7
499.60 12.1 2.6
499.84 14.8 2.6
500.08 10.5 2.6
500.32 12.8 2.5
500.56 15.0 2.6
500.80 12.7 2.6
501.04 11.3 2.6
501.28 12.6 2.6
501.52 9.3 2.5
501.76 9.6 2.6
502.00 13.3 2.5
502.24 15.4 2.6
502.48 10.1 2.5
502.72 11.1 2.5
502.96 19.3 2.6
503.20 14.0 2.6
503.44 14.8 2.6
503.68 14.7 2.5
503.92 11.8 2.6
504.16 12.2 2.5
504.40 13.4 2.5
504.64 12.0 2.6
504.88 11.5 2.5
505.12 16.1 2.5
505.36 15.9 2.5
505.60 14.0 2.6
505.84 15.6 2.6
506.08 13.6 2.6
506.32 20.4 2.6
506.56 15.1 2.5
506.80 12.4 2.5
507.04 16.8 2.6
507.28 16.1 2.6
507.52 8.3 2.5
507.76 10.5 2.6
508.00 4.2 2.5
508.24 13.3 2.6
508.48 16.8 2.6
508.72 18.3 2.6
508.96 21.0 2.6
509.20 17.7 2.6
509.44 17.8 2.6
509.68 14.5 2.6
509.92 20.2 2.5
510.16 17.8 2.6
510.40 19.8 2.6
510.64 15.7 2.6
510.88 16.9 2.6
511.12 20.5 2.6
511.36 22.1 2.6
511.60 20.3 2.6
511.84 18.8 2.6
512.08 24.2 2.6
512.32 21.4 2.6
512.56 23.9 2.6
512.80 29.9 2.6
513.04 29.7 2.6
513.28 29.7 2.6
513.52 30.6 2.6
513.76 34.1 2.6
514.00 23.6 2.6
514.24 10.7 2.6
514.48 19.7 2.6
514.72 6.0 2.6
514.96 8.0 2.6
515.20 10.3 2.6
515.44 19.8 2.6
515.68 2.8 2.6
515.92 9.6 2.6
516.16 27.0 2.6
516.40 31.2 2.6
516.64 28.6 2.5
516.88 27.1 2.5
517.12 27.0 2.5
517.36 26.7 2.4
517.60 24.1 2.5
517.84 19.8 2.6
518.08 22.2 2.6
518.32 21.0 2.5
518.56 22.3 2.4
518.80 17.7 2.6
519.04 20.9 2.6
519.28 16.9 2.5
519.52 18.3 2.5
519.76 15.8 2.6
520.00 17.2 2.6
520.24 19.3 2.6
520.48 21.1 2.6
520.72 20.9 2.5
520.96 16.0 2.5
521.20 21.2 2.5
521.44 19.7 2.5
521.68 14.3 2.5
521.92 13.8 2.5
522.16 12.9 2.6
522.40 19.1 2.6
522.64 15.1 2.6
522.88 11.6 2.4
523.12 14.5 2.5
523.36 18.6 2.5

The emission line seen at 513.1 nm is C IV 1549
